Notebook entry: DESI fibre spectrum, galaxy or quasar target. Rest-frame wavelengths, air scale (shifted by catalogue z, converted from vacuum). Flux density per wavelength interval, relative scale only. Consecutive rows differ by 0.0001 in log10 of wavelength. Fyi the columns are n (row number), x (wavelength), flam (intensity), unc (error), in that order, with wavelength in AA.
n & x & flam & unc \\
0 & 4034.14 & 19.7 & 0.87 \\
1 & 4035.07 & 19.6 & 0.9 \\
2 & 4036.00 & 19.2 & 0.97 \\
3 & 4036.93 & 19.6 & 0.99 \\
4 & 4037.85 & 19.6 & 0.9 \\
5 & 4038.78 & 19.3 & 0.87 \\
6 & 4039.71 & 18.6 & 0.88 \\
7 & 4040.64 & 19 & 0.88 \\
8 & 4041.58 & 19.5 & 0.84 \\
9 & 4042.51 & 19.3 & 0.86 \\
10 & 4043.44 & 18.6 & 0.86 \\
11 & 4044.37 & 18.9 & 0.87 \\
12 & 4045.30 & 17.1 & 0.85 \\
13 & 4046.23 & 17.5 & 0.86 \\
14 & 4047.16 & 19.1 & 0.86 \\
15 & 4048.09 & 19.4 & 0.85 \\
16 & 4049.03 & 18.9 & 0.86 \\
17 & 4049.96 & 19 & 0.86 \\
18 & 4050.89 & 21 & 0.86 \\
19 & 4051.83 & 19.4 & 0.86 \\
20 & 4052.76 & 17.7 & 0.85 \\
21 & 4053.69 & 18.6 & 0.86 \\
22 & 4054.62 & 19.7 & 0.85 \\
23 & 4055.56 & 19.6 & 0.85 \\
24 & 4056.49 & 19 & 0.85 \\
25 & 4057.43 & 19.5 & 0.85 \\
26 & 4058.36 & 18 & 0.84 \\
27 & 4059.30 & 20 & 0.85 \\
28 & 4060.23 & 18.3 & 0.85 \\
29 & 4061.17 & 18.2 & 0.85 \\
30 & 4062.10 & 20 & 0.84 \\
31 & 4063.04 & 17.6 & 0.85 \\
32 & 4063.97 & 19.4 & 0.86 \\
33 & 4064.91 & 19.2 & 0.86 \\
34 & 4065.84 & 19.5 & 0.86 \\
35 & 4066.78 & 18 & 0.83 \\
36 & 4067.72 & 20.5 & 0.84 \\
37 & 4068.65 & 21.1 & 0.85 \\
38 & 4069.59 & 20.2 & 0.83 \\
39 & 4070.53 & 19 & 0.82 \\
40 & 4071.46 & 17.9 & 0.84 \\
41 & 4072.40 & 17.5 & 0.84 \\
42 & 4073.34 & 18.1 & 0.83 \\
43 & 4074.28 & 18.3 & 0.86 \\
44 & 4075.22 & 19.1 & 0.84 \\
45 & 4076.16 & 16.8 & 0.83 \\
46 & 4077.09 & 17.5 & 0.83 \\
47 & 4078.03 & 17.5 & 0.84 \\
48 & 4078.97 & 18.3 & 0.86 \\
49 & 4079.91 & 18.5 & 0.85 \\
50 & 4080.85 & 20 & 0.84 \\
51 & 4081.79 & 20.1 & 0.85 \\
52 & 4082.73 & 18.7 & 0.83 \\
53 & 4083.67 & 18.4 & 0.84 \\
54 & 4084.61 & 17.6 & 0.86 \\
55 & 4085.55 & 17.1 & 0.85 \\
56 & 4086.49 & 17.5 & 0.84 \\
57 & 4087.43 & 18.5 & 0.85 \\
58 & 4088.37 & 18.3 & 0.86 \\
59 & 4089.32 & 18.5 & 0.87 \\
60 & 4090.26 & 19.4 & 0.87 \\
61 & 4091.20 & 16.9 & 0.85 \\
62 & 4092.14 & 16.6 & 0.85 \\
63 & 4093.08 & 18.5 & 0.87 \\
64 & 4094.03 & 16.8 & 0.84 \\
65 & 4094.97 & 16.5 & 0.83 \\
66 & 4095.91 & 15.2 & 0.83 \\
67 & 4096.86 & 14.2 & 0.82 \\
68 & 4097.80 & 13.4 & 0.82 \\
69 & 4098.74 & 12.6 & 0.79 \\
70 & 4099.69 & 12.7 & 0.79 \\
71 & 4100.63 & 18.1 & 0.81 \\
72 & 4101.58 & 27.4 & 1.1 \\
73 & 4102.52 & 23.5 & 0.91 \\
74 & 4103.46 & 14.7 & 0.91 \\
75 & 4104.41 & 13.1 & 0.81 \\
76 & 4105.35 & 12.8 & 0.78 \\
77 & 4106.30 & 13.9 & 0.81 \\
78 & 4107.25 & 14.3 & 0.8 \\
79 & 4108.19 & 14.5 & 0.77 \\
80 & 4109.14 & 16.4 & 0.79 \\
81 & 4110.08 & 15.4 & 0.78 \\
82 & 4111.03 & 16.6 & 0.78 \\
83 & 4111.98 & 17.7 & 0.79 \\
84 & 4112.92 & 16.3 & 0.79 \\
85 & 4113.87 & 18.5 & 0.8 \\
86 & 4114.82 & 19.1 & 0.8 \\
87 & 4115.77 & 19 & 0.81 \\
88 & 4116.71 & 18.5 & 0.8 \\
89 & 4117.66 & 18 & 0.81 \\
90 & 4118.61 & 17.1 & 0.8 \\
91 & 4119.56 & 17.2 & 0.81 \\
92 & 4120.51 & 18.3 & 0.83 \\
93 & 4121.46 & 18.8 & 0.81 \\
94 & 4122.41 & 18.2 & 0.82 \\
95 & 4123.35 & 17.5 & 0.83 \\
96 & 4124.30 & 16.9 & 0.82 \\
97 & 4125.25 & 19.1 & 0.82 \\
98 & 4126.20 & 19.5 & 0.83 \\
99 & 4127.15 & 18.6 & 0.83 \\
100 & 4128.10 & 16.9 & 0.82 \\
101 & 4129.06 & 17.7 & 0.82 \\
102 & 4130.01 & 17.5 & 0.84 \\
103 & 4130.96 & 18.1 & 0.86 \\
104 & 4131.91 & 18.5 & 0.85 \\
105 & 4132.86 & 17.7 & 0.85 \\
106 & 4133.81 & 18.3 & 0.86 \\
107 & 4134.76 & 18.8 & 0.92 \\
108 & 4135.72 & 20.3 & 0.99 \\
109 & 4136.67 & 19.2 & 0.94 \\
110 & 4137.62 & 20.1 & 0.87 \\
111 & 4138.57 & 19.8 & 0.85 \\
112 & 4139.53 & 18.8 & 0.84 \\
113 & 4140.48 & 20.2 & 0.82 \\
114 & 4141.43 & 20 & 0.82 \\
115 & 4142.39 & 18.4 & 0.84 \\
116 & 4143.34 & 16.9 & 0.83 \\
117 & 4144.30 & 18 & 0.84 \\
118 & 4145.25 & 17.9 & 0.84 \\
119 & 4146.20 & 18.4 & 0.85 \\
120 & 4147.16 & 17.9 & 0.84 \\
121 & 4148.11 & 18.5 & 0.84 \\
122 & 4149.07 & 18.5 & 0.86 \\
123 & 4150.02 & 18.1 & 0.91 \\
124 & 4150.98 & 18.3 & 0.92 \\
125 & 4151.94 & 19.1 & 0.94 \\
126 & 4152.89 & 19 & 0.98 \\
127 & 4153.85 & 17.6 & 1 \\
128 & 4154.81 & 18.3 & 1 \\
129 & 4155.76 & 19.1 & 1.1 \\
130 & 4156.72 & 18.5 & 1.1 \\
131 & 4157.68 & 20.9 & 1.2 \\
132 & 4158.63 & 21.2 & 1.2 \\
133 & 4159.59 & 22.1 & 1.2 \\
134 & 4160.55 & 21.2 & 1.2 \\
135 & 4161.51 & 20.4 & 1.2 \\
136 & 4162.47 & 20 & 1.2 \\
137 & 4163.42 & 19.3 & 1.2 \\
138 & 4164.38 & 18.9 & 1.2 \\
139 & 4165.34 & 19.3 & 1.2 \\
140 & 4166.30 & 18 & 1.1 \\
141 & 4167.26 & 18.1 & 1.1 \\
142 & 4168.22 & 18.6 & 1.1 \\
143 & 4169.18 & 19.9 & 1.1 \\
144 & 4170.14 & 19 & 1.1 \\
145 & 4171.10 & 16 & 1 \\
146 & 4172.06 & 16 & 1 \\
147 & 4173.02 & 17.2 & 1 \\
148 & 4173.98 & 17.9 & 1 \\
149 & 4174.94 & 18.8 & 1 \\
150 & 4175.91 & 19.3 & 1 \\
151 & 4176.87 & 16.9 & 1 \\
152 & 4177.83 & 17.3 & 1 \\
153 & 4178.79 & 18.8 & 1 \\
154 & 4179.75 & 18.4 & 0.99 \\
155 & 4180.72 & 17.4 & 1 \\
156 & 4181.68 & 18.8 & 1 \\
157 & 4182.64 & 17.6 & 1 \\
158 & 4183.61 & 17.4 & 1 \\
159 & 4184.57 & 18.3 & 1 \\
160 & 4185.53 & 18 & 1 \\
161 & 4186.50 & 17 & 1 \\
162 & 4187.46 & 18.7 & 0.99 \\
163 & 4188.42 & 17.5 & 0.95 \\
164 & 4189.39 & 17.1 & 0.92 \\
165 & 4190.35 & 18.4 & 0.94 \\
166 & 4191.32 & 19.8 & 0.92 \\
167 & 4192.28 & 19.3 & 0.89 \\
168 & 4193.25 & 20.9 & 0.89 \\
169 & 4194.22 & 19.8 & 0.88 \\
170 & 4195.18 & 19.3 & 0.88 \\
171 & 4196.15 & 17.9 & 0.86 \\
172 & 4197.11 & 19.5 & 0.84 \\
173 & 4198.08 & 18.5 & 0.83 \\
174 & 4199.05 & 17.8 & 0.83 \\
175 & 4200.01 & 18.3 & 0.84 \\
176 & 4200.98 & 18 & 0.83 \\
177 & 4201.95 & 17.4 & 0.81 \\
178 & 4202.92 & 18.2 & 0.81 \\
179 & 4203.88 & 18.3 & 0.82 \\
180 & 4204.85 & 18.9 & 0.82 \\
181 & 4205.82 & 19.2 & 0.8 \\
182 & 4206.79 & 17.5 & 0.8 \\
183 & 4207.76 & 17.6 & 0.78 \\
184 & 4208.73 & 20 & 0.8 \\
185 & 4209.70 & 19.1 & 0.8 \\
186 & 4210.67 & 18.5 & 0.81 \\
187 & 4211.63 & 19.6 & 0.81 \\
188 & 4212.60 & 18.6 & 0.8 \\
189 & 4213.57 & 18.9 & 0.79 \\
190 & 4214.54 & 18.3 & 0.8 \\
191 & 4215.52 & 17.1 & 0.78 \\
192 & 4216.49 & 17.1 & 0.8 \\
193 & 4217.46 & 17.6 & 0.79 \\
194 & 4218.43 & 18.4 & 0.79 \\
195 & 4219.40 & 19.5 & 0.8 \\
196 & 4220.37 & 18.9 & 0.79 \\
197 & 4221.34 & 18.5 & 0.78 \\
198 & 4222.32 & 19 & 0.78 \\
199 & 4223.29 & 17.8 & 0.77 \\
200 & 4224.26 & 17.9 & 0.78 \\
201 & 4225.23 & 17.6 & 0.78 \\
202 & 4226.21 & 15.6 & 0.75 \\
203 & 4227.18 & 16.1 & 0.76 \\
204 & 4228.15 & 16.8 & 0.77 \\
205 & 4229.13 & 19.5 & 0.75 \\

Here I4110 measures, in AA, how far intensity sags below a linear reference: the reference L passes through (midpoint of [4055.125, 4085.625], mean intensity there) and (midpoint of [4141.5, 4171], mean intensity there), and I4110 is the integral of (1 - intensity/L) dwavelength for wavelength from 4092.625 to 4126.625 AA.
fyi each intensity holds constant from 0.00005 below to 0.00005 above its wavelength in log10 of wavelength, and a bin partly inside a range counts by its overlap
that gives 3.4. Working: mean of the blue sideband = 18.8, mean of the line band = 17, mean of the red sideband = 19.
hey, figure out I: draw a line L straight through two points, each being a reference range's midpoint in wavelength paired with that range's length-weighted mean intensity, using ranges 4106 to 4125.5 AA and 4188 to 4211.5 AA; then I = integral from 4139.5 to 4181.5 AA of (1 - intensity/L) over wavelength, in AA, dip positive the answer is -1.7 AA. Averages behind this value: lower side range 17.2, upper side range 18.6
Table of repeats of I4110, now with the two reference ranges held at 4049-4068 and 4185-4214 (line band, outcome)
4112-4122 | 0.43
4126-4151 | 0.35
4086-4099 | 1.56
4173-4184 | 0.38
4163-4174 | 0.30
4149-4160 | -0.29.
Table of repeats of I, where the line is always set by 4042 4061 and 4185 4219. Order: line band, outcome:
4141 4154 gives 0.2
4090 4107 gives 2.2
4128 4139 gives 0.0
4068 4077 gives 0.1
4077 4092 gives 0.4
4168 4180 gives 0.4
